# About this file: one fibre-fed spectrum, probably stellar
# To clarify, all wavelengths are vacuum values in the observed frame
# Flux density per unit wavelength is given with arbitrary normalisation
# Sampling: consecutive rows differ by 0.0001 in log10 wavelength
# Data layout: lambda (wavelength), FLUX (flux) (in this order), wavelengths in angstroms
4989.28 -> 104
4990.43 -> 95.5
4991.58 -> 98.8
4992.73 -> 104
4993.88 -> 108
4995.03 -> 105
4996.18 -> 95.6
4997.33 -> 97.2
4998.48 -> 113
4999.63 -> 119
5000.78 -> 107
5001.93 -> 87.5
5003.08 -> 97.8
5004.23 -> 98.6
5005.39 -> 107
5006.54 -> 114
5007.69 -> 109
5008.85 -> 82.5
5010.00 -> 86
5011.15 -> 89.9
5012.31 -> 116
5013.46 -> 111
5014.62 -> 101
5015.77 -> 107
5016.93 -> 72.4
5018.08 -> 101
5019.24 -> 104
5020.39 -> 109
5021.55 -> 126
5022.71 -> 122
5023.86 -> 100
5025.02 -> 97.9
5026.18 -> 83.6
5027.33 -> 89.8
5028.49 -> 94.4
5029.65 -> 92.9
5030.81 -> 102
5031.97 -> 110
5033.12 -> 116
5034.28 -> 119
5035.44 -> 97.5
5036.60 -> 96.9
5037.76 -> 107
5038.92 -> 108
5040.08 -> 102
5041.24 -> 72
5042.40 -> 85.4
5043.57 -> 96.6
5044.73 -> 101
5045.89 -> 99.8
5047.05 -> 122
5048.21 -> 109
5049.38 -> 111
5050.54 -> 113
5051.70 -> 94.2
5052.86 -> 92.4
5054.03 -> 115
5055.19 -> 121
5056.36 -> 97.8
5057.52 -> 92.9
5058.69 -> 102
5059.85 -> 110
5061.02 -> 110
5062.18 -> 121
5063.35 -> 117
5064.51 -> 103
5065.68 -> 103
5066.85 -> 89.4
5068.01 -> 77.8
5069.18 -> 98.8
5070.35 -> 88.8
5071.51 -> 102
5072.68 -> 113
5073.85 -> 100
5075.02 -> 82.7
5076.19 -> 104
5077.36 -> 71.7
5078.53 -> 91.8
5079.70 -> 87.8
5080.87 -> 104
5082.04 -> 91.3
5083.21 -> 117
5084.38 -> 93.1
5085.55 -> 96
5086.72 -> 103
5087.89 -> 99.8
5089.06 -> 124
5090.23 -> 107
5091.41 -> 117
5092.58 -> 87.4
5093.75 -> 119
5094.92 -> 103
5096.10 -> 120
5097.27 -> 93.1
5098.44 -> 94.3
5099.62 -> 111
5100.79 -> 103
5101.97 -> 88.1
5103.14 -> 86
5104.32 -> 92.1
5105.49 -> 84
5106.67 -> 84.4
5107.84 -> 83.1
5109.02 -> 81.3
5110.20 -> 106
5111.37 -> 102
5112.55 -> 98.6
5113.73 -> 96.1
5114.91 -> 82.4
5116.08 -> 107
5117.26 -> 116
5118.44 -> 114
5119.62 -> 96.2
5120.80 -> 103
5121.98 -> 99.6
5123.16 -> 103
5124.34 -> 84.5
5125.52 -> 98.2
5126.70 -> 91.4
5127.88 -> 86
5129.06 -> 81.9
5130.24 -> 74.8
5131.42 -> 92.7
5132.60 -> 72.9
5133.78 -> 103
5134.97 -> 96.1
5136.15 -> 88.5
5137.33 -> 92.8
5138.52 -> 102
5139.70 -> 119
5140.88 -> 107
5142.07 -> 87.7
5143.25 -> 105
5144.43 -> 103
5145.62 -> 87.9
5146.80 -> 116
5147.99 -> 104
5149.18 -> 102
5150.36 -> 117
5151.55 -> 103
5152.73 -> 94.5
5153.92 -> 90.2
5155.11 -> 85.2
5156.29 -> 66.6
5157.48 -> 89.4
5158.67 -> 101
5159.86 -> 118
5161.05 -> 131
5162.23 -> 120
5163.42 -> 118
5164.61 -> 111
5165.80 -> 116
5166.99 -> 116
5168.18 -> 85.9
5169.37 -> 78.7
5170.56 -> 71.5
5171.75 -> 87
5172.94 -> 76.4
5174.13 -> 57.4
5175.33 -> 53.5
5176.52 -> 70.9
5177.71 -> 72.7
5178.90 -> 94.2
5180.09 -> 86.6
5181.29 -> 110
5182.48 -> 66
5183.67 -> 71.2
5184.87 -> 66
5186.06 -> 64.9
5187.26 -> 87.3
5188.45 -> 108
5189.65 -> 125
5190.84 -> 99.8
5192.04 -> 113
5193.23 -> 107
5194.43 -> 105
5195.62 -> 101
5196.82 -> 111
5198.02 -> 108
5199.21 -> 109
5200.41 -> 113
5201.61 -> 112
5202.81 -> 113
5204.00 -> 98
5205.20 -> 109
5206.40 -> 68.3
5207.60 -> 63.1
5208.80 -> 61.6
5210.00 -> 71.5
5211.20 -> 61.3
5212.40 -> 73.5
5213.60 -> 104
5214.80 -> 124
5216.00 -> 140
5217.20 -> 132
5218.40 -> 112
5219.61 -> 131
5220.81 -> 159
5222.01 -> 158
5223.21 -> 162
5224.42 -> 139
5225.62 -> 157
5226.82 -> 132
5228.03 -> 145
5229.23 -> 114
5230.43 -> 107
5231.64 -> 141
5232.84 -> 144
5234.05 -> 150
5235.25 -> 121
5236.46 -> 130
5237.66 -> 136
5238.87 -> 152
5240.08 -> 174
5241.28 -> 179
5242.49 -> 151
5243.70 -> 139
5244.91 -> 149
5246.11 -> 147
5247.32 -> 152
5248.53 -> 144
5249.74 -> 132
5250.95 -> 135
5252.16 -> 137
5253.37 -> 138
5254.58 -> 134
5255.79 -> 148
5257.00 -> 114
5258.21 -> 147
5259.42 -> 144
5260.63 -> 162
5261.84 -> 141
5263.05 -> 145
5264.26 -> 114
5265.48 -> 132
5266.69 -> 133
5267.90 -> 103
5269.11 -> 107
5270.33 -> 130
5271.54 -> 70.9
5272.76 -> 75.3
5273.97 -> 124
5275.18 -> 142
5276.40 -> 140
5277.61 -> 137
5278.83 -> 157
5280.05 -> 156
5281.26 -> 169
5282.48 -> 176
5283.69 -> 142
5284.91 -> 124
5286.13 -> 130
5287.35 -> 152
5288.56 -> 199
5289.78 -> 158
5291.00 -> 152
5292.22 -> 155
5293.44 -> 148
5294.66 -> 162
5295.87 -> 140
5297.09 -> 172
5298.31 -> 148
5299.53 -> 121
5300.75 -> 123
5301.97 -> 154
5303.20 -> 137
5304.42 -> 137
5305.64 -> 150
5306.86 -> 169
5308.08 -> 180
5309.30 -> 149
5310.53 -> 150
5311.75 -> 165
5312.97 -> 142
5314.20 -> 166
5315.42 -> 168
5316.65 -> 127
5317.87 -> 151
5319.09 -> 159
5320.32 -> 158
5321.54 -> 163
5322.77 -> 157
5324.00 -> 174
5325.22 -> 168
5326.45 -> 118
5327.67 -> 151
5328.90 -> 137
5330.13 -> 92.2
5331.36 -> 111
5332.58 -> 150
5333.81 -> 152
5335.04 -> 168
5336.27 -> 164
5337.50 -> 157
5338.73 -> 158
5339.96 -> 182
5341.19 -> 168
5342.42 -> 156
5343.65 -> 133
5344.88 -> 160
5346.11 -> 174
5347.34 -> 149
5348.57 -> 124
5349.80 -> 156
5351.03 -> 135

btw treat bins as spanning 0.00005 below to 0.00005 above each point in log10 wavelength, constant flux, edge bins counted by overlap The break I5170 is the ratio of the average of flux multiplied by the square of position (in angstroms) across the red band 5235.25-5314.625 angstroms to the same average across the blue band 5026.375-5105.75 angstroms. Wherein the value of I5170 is 1.54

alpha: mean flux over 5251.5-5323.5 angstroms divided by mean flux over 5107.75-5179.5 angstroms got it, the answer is 1.51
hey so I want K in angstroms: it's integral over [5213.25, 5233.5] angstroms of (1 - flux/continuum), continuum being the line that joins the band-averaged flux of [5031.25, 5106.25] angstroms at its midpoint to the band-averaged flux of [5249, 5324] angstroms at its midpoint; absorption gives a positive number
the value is -0.7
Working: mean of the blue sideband 101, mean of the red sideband 144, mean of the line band 136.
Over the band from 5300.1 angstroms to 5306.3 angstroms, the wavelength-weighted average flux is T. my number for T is 140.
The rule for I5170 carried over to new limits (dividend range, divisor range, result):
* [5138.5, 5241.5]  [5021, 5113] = 1.11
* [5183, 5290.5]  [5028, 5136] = 1.35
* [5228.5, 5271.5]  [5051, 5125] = 1.46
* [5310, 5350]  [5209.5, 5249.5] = 1.17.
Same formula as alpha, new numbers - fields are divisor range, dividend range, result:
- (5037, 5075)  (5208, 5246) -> 1.28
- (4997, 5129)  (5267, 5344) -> 1.46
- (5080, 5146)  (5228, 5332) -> 1.46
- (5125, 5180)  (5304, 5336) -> 1.60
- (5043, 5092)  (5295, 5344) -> 1.48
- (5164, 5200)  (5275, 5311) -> 1.66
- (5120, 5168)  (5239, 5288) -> 1.39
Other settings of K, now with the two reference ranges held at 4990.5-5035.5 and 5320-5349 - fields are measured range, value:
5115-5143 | 5.5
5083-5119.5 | 4.9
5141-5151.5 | 1.7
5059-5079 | 2.1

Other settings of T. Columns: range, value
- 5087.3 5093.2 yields 107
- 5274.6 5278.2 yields 140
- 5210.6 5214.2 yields 79.6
